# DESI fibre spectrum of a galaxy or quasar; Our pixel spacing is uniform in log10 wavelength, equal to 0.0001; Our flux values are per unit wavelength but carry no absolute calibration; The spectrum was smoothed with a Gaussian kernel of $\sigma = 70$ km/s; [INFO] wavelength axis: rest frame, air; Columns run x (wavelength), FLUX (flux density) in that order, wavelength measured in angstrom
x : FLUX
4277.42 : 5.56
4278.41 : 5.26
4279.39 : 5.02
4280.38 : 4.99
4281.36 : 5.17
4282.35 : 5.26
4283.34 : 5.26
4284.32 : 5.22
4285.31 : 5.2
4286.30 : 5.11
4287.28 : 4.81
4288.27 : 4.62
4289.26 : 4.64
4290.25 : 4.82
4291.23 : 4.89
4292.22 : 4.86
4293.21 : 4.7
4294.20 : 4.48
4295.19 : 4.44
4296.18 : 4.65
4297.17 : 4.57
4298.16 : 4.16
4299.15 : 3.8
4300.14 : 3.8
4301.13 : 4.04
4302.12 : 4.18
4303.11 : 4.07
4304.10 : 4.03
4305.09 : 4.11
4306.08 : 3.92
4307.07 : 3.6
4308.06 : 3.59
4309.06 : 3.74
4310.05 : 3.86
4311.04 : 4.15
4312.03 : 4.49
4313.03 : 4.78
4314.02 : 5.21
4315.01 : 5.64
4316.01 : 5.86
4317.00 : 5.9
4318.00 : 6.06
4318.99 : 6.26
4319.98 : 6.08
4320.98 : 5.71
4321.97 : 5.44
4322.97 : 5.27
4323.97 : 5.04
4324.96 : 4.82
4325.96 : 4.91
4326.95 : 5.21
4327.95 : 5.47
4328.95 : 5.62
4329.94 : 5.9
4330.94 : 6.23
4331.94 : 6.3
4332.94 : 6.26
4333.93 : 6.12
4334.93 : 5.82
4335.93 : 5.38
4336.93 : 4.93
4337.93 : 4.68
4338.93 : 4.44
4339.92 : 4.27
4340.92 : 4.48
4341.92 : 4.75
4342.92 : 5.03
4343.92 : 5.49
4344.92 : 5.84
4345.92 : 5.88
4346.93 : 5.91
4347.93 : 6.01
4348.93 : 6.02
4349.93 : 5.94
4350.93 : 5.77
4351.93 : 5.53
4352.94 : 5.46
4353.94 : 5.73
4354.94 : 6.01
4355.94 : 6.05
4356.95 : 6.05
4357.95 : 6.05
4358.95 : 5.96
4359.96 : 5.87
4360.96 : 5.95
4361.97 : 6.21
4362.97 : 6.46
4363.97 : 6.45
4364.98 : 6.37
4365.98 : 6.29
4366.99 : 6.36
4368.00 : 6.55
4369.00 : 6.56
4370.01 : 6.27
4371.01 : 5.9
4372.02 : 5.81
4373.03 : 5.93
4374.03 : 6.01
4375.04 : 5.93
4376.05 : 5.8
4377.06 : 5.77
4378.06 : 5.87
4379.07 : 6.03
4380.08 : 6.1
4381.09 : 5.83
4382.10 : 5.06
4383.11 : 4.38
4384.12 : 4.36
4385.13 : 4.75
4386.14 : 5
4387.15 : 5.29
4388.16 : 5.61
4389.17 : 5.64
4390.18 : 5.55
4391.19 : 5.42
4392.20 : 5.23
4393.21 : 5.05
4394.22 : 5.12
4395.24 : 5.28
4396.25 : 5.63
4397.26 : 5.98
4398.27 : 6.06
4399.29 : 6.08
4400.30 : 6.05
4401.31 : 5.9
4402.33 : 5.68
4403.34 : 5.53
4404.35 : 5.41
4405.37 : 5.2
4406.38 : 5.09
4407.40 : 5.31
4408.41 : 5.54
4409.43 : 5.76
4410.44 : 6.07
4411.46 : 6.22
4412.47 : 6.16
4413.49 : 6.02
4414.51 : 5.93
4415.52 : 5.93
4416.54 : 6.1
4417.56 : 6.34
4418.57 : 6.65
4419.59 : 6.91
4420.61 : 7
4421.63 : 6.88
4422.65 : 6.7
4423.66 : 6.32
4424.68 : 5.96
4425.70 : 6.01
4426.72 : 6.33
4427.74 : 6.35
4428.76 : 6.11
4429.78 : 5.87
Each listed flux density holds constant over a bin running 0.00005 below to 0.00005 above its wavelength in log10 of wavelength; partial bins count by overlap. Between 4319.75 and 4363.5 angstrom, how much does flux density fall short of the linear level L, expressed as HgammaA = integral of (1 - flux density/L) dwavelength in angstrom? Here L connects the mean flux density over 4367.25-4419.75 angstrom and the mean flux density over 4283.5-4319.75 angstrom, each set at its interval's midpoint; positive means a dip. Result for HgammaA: -4.2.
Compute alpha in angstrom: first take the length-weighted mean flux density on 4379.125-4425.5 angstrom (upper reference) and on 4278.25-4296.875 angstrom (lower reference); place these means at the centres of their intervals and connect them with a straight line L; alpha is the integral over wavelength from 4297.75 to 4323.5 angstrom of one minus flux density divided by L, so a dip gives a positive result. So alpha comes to 2.00 angstrom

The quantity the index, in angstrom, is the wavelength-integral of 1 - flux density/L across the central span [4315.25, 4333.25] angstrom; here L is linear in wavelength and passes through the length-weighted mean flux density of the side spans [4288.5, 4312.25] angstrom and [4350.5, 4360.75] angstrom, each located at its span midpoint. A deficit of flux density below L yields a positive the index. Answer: -2.74 angstrom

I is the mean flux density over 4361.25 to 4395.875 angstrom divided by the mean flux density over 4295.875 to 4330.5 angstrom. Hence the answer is 1.2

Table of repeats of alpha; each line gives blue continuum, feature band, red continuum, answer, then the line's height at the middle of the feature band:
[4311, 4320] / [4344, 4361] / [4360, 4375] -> 0.3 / 5.99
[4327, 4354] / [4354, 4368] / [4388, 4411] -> -1.6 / 5.54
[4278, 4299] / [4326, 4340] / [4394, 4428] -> -0.6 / 5.26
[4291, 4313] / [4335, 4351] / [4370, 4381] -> -0.4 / 5.16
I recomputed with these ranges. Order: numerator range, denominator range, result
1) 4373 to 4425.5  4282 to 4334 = 1.17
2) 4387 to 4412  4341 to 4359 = 0.98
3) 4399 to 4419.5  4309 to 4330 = 1.11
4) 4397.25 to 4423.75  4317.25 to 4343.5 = 1.11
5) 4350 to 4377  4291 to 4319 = 1.34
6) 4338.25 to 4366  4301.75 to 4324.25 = 1.18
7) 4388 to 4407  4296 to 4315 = 1.33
